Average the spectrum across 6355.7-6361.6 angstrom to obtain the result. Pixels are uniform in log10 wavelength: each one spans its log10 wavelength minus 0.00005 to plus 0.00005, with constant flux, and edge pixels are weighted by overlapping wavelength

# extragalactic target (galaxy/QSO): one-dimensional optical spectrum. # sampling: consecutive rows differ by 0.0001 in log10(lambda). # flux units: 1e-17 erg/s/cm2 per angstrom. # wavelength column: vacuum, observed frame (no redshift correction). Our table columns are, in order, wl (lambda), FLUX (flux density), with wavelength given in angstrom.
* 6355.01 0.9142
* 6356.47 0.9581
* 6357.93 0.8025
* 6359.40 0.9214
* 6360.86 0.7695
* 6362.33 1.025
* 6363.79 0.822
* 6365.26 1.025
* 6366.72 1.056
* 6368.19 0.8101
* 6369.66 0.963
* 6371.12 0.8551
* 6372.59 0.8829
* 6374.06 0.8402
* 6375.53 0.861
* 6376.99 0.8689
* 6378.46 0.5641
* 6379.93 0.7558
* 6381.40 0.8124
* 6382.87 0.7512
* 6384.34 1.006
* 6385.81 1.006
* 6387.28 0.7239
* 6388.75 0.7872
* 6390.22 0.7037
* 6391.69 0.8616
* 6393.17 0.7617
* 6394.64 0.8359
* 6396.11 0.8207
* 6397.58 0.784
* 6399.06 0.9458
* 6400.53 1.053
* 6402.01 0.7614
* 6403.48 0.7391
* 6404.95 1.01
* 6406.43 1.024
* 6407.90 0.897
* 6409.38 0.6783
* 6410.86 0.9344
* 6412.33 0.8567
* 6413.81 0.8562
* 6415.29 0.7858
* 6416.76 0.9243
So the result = 0.863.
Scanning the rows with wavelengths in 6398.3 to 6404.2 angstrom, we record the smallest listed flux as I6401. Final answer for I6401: 0.7391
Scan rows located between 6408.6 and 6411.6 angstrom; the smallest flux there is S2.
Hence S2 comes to 0.6783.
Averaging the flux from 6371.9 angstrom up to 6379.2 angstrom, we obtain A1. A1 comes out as 0.803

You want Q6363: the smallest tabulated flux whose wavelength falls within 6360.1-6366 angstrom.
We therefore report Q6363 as 0.7695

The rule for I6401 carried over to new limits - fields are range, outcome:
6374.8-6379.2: 0.5641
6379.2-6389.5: 0.7239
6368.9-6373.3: 0.8551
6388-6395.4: 0.7037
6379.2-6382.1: 0.7558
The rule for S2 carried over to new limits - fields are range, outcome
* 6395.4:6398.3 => 0.784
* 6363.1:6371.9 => 0.8101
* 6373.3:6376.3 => 0.8402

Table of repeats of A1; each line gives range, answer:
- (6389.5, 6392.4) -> 0.783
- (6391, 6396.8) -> 0.819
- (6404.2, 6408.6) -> 0.978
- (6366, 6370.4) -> 0.942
